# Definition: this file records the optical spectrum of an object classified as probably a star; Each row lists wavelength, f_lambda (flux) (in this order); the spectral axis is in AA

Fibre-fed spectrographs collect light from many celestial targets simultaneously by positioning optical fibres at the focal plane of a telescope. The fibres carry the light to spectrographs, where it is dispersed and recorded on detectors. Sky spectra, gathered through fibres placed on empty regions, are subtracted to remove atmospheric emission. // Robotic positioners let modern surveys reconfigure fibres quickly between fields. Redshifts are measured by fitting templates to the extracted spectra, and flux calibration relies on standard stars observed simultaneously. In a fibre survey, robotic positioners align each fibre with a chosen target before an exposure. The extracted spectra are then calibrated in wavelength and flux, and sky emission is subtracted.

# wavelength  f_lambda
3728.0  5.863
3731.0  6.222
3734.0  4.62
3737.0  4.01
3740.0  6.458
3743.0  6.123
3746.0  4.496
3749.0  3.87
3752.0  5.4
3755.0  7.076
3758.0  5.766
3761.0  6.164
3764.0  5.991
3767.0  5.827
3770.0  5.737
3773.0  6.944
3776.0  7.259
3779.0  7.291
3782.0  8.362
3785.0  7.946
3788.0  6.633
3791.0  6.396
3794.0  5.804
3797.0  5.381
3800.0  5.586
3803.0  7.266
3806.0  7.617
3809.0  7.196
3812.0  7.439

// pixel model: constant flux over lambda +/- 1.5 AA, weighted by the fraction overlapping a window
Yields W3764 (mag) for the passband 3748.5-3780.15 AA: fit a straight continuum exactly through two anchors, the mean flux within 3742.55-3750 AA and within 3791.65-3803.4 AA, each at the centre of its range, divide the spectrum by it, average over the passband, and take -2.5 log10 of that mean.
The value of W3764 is -0.198 mag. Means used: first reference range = 4.71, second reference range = 5.92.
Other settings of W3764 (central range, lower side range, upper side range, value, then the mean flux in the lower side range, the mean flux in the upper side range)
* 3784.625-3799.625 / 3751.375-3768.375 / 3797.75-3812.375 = 0.07 mag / 6.07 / 6.9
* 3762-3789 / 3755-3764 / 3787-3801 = -0.14 mag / 6.15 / 5.95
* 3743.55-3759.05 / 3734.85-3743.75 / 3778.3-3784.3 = 0.15 mag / 5.41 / 7.91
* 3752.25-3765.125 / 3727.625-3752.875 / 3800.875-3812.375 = -0.07 mag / 5.2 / 7.28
